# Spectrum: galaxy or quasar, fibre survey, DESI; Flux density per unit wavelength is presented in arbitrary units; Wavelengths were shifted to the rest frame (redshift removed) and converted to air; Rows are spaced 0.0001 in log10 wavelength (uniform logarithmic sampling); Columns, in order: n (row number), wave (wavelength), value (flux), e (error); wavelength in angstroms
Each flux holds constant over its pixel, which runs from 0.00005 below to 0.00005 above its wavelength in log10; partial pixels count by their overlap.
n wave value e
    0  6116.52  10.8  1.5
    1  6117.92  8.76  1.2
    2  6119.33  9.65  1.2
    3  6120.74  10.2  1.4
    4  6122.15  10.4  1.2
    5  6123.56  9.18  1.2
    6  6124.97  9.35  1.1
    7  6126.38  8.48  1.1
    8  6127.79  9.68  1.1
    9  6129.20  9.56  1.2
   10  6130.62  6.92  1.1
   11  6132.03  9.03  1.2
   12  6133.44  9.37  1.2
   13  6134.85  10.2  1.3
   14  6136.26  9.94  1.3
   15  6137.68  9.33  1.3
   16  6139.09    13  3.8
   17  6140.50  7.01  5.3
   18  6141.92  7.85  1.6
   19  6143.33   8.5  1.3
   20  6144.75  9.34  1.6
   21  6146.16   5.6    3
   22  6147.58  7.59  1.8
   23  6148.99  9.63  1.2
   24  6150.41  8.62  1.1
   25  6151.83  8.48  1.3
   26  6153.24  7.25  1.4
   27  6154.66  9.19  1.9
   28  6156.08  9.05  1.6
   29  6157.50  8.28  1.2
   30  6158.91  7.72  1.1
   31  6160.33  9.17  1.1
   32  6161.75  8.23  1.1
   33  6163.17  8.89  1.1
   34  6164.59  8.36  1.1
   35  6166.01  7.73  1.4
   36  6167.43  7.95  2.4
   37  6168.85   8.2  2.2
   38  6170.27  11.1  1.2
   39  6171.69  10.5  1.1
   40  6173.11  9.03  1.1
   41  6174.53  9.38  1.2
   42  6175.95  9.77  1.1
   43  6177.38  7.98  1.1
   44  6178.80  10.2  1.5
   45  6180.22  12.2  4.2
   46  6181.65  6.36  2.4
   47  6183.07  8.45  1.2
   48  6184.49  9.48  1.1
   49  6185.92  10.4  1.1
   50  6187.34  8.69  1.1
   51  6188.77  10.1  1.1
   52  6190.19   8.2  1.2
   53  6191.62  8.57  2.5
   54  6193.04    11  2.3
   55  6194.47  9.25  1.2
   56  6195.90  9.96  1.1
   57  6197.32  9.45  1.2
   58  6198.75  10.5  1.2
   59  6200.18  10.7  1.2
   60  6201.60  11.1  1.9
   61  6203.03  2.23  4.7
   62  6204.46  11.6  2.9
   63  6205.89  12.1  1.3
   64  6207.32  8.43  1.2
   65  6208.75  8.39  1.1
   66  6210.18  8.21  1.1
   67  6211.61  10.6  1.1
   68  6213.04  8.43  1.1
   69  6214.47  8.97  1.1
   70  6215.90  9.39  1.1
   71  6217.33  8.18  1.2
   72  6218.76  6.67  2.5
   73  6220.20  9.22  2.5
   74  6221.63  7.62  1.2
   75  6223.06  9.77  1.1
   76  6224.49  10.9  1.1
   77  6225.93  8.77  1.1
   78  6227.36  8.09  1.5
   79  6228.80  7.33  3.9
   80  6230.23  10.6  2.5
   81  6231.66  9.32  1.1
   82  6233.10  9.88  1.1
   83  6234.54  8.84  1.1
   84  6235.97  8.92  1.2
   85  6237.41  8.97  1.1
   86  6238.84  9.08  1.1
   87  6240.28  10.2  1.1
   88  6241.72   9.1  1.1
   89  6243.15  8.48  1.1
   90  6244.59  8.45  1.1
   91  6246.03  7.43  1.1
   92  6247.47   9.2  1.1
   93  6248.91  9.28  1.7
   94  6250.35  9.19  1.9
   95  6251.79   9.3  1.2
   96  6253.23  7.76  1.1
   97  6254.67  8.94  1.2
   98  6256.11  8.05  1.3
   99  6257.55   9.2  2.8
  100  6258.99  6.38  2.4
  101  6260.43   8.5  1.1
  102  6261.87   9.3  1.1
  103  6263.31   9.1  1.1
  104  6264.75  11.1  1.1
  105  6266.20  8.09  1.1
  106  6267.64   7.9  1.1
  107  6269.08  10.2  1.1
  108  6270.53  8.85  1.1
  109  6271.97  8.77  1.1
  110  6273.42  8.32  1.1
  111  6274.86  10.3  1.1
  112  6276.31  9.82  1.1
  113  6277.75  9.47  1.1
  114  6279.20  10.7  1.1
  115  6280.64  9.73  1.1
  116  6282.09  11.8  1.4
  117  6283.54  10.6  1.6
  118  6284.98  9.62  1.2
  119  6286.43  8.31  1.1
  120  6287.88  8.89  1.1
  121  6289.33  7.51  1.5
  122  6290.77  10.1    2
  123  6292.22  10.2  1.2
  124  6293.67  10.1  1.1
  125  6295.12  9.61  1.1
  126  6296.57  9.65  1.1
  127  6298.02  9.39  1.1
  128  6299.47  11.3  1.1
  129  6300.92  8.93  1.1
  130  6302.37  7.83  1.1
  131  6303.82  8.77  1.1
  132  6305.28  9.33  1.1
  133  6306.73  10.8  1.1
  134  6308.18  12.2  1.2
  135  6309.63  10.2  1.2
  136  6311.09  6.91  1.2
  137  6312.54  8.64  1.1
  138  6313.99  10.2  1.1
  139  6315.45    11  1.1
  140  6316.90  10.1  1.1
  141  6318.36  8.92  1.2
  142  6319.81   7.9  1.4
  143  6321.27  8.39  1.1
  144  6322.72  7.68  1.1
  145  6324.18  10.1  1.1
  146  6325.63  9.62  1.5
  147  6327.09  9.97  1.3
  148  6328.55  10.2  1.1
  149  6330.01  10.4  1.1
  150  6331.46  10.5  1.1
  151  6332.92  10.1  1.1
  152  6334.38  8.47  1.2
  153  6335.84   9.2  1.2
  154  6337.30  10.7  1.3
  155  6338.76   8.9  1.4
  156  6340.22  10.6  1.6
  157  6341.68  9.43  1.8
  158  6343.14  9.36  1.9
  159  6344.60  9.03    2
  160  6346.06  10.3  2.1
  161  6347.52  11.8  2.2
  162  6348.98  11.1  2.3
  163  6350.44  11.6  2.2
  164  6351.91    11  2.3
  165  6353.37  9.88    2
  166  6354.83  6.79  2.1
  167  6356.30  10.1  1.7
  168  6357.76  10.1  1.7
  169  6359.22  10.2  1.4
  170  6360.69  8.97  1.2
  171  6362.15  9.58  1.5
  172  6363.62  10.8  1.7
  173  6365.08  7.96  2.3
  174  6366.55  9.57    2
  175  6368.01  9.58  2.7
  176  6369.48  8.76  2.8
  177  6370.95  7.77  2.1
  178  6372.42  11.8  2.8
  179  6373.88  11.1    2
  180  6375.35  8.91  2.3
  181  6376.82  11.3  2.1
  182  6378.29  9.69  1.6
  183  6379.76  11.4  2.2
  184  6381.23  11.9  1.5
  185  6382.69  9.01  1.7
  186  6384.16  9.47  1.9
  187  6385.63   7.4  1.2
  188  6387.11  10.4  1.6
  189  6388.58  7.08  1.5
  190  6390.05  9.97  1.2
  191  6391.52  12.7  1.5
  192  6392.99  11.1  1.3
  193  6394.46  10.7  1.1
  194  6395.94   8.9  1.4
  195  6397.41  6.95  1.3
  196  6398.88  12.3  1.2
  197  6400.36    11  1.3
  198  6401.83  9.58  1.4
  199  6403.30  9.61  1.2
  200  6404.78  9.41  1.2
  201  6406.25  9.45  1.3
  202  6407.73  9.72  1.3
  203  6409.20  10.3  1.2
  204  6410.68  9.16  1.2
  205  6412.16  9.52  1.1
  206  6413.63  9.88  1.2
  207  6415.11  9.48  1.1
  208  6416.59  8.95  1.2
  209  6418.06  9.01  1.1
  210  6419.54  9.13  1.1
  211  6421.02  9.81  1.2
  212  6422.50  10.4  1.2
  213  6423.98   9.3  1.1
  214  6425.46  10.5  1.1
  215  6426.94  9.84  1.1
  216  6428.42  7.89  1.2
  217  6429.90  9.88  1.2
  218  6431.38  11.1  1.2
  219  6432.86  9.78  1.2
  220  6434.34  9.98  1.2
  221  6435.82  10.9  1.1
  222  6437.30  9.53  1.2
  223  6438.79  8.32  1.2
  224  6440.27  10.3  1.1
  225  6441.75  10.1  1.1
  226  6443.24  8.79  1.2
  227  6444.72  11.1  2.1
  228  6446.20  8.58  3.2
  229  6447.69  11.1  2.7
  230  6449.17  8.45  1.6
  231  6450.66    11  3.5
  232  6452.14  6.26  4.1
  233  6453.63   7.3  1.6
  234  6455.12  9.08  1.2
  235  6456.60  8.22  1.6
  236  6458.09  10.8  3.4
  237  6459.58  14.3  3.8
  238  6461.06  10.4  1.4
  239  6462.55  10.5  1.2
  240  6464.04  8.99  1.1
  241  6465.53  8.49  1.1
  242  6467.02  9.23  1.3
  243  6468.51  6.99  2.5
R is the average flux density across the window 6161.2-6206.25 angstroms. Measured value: 9.28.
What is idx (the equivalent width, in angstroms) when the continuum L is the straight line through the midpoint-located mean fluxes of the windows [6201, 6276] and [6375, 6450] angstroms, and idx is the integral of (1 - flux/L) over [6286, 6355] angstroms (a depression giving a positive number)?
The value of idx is -2.4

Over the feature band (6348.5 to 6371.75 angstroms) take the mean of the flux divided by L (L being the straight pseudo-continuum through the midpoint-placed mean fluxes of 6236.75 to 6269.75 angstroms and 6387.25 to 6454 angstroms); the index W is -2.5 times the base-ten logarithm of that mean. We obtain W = -0.03 mag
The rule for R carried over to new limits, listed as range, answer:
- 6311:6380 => 9.73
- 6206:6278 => 8.93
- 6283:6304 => 9.4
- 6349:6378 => 9.81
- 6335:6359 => 9.99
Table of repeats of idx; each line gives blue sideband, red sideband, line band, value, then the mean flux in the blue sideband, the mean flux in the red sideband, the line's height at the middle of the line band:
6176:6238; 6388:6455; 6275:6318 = -1.6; 9.17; 9.65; 9.37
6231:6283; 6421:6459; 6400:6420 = -0.2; 9.11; 9.56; 9.49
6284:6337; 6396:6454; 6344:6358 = -1.0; 9.49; 9.59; 9.52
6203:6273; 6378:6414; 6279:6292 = -0.7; 8.9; 9.87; 9.19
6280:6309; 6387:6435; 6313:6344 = 0.5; 9.74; 9.77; 9.75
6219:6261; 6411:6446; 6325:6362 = -2.5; 8.83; 9.69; 9.3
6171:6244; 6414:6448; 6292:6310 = -0.8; 9.21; 9.71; 9.42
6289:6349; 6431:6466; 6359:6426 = -0.5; 9.65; 9.72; 9.69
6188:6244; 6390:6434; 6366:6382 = -0.7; 9.15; 9.84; 9.71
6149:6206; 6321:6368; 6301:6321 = 0.5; 9.11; 9.78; 9.64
